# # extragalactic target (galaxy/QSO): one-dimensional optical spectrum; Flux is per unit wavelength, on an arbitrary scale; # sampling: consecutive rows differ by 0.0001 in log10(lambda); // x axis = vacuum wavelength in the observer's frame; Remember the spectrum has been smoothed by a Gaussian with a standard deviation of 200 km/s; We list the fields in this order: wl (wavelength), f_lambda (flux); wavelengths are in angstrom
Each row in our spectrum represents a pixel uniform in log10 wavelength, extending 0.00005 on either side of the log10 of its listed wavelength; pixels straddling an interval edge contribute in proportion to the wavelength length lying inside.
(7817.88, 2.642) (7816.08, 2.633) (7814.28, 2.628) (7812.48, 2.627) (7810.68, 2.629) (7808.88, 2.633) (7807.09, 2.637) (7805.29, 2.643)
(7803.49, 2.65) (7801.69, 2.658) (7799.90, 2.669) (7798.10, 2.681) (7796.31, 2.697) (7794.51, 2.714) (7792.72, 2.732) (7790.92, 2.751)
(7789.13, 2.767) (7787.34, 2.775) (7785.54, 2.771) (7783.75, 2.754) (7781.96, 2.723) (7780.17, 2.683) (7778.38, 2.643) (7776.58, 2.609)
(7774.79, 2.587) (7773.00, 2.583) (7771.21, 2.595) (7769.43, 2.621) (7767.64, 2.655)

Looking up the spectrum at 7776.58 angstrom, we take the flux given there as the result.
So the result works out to 2.609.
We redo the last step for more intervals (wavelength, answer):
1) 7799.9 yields 2.669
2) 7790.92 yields 2.751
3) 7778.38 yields 2.643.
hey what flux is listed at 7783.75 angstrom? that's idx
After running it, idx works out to 2.754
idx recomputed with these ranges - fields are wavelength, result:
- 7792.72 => 2.732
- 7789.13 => 2.767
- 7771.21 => 2.595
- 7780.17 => 2.683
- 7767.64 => 2.655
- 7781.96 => 2.723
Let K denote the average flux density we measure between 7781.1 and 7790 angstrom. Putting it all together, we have 2.76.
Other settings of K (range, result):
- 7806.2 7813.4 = 2.63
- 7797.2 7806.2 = 2.66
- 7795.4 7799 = 2.69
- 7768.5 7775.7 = 2.6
